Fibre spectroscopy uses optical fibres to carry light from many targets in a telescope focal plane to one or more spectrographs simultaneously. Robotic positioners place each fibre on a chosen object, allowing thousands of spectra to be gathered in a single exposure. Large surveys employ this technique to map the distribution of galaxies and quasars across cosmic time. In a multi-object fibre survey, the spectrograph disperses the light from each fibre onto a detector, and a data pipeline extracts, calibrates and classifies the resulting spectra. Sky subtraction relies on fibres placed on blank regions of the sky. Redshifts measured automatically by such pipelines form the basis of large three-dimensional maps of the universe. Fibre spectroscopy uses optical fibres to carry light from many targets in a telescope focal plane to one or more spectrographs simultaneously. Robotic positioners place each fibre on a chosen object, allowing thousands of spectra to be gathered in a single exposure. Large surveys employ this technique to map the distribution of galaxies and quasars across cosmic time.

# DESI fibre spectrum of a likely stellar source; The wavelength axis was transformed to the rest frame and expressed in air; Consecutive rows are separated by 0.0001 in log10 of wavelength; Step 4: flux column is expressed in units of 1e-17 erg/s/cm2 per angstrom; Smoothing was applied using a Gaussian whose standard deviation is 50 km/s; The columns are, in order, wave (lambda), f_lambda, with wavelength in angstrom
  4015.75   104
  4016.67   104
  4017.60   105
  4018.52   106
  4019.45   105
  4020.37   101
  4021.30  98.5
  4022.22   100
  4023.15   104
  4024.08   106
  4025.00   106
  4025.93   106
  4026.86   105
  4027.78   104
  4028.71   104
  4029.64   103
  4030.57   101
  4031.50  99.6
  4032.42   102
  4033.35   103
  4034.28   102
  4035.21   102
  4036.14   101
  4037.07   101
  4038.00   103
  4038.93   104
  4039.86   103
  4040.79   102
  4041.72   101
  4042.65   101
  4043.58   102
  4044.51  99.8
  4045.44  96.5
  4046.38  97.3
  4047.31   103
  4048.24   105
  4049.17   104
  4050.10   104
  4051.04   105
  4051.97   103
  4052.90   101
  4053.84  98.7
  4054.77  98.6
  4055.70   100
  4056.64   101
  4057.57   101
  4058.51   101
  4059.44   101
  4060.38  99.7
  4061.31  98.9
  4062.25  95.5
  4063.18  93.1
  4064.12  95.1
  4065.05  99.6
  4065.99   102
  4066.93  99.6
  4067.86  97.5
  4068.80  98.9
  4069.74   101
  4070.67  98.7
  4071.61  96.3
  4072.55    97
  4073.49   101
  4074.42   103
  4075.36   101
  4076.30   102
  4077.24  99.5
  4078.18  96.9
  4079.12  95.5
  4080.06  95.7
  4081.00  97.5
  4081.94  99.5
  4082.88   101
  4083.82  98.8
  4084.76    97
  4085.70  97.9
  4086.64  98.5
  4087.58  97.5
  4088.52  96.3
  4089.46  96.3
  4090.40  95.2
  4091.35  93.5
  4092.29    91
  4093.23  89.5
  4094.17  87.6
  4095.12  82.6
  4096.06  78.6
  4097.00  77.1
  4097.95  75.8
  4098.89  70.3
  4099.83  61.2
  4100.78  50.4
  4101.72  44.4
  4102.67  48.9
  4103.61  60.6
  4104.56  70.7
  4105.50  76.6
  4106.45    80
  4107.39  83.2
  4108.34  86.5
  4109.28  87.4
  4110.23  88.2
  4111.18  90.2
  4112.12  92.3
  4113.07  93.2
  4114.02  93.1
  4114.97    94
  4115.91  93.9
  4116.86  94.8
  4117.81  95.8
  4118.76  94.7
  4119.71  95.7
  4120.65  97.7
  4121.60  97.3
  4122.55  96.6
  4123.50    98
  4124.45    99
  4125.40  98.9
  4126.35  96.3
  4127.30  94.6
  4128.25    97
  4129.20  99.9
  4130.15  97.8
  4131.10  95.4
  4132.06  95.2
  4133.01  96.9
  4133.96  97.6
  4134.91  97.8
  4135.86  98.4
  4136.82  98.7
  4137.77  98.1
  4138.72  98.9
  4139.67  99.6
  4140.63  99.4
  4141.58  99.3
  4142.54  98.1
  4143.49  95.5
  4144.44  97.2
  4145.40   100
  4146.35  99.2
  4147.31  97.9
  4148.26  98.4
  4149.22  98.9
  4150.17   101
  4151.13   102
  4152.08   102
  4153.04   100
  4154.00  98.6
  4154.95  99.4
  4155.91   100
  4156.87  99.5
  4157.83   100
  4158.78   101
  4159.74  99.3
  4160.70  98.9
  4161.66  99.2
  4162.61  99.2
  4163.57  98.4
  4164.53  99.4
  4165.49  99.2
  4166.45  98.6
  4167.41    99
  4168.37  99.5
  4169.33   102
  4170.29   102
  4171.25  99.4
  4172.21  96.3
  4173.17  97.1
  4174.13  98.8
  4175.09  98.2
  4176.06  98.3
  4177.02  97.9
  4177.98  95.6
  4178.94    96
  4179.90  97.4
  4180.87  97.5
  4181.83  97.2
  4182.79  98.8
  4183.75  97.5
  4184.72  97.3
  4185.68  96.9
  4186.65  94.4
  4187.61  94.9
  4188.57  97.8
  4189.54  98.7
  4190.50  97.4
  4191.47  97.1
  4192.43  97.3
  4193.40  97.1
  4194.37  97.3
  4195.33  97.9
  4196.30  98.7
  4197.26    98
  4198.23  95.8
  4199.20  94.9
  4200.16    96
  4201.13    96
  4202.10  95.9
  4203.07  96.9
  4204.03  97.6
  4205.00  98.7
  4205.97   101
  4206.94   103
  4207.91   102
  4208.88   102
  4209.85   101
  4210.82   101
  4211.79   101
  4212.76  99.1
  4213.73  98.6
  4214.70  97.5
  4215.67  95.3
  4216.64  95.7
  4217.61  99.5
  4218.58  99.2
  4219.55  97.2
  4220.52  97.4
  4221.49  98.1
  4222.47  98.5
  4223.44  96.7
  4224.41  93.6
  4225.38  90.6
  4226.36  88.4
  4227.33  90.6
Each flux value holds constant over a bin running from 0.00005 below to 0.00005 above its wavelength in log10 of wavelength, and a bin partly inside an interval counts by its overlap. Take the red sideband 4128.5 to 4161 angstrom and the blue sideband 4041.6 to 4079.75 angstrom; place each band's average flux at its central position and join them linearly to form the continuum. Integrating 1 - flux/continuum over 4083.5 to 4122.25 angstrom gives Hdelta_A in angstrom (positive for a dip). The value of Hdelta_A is 5.5 angstrom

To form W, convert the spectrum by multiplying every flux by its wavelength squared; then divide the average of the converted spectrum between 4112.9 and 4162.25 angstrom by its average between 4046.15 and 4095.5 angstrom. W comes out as 1.03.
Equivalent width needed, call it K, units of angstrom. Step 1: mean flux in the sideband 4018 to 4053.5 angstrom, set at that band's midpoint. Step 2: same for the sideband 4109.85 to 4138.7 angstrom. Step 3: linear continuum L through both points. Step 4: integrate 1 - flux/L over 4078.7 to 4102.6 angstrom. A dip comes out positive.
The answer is 3.0 angstrom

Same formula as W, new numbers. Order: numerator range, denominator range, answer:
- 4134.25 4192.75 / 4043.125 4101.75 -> 1.08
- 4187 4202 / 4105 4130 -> 1.08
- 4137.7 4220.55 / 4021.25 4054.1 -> 1.03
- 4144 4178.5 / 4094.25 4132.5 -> 1.18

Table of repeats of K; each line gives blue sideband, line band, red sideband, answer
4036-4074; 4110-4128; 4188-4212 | 0.8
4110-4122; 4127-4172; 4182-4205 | -1.7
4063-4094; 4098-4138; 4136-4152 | 4.3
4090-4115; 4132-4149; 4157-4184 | -1.6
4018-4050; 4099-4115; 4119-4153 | 3.8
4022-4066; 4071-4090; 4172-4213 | 0.4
